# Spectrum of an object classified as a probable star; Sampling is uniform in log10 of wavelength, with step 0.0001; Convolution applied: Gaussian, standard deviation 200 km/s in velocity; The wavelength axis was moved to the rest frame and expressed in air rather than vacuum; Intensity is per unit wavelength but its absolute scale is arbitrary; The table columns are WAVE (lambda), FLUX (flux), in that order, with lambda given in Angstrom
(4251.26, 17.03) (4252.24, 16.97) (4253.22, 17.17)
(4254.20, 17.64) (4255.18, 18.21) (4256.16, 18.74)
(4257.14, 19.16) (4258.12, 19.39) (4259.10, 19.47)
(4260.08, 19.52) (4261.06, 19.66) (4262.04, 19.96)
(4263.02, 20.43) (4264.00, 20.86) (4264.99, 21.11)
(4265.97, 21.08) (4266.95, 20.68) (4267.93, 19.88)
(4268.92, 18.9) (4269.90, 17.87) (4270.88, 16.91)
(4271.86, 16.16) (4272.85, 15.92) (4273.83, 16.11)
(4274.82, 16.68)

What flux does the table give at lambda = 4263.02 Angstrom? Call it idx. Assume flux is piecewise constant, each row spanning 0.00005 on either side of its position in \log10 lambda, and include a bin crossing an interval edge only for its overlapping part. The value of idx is 20.43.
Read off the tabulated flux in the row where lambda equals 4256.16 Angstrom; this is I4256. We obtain 18.74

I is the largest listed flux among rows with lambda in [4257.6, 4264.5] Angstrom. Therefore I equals 20.86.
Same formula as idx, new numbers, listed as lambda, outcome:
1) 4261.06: 19.66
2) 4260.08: 19.52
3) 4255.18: 18.21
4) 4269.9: 17.87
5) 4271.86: 16.16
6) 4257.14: 19.16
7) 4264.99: 21.11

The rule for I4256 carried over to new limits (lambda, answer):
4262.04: 19.96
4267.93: 19.88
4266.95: 20.68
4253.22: 17.17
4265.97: 21.08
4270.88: 16.91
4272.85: 15.92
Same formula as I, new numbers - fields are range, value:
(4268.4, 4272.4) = 18.9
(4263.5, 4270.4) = 21.11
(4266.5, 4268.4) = 20.68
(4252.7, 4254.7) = 17.64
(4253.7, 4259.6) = 19.47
